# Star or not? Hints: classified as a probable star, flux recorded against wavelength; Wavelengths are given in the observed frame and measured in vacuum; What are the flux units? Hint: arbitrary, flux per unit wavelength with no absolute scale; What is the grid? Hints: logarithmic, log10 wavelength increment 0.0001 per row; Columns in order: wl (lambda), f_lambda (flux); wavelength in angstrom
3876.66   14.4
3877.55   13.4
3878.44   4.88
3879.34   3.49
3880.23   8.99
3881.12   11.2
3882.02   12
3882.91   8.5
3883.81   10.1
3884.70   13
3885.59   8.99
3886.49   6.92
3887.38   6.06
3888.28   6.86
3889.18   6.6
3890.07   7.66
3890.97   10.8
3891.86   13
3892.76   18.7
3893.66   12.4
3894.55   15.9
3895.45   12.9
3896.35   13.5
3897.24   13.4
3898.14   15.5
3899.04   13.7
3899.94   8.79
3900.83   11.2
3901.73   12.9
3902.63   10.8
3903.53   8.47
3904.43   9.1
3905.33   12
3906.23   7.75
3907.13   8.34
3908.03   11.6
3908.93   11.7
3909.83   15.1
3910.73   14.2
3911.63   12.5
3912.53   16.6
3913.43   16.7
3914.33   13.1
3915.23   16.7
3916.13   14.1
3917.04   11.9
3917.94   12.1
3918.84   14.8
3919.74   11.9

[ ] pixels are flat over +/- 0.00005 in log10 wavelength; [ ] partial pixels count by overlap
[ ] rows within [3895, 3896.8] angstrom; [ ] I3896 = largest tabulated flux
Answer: 13.5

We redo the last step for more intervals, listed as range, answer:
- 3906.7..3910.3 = 15.1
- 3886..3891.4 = 10.8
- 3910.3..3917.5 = 16.7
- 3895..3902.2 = 15.5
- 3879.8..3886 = 13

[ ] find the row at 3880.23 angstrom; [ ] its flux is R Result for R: 8.99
